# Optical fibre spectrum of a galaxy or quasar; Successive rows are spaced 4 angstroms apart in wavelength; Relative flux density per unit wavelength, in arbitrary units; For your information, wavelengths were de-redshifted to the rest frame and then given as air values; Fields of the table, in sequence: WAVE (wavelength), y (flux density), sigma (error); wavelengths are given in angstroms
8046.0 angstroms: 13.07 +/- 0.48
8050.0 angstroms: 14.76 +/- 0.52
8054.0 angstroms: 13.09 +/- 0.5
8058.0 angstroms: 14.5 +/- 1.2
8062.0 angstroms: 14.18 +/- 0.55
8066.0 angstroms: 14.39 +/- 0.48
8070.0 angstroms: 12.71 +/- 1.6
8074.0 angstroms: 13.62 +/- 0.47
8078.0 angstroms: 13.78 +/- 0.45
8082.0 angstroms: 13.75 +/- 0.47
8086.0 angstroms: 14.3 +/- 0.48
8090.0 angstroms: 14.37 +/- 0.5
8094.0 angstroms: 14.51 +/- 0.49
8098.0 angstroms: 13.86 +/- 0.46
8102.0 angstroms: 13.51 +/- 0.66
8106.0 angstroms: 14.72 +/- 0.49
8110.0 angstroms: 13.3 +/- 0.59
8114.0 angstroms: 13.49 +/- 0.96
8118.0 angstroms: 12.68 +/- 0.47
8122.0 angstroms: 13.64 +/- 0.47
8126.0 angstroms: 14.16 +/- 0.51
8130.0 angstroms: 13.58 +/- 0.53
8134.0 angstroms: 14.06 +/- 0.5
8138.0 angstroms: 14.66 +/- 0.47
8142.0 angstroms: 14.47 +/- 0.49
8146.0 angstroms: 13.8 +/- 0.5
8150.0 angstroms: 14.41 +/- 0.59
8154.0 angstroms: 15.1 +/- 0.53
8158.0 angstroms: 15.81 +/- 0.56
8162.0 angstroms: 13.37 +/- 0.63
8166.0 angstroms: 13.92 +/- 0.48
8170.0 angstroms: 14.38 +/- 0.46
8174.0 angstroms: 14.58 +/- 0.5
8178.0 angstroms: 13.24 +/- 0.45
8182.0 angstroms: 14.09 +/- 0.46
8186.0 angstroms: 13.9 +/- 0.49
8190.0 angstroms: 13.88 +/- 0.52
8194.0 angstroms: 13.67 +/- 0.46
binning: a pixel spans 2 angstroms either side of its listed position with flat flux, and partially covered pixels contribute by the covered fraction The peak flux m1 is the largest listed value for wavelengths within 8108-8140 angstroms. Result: 14.66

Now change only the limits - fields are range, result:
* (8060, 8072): 14.39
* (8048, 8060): 14.76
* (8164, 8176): 14.58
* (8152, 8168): 15.81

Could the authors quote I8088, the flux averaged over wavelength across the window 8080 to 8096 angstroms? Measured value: 14.2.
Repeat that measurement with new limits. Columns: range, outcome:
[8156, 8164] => 14.6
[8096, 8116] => 13.8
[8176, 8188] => 13.7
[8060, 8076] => 13.7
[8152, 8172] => 14.5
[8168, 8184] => 14.1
